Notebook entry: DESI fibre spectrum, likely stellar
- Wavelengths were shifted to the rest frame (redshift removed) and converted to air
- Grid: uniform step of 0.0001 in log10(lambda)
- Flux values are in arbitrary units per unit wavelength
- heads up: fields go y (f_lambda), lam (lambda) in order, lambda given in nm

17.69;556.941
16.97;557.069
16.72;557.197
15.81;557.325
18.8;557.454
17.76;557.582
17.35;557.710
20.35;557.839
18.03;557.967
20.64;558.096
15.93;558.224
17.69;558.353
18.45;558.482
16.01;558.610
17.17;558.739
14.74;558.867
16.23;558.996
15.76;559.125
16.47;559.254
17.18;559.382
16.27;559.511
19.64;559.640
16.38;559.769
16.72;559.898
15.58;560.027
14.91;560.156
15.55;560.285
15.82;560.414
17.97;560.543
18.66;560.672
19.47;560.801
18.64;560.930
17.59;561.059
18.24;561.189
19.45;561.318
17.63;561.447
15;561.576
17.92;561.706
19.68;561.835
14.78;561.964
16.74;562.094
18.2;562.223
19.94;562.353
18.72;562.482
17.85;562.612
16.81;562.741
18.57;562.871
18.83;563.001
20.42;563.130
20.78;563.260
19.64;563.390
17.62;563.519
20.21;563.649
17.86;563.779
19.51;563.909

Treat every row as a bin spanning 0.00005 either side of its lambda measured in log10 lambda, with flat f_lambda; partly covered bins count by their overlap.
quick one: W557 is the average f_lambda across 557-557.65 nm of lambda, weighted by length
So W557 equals 17.2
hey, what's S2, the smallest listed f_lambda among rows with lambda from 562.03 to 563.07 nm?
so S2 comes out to 16.74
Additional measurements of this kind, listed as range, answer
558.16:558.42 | 15.93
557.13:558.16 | 15.81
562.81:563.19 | 18.57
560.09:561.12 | 14.91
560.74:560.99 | 18.64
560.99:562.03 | 14.78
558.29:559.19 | 14.74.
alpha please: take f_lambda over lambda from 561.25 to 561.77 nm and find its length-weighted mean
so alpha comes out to 17.5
